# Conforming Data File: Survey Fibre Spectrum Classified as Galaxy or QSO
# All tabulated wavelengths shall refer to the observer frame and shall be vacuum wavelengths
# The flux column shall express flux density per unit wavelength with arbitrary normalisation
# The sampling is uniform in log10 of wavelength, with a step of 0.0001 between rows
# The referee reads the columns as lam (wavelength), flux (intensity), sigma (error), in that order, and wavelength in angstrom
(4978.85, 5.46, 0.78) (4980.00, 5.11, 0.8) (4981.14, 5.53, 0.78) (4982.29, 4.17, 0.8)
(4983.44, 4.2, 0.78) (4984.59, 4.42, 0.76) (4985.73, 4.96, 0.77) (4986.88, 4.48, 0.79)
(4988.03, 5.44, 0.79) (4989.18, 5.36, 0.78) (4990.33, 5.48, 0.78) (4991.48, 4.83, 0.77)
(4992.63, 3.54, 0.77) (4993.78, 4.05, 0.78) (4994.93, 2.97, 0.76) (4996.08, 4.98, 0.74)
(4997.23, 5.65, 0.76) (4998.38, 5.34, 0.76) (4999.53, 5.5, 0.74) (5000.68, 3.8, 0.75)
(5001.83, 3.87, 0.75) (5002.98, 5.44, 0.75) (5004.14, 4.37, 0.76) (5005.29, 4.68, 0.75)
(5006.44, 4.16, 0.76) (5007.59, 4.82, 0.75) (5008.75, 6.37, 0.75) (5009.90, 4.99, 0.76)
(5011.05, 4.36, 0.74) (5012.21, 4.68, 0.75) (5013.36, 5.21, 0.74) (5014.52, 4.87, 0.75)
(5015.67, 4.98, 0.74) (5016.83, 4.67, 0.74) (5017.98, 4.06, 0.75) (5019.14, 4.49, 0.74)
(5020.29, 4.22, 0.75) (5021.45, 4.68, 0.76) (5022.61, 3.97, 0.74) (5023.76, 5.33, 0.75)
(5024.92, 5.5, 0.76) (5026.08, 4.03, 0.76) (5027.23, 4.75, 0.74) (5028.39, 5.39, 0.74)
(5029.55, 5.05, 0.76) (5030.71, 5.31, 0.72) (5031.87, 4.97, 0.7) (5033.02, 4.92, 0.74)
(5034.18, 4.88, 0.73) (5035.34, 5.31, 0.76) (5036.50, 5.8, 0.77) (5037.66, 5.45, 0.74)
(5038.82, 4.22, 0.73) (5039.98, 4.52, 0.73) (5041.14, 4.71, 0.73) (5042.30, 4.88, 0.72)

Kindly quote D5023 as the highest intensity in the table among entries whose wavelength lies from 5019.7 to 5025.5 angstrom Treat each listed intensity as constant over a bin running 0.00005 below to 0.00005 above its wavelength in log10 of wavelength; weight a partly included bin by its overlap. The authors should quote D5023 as 5.5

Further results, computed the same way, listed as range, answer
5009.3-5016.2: 5.21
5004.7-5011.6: 6.37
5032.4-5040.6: 5.8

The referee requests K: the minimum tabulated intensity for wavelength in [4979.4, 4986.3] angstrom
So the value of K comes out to 4.17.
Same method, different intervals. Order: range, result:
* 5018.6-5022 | 4.22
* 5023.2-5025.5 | 5.33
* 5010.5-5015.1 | 4.36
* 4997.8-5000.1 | 5.34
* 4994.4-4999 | 2.97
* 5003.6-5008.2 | 4.16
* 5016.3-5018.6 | 4.06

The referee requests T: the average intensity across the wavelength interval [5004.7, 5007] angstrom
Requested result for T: 4.43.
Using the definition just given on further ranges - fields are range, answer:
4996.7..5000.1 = 5.5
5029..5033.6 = 5.07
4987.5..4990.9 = 5.42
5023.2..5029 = 5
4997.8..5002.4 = 4.63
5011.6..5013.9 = 4.93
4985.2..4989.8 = 5.06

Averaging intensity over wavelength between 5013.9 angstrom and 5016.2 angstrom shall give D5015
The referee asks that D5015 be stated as 4.93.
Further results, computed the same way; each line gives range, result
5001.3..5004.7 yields 4.56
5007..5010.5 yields 5.38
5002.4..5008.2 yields 4.7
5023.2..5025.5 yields 5.4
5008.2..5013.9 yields 5.12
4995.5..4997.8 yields 5.31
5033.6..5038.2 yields 5.36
